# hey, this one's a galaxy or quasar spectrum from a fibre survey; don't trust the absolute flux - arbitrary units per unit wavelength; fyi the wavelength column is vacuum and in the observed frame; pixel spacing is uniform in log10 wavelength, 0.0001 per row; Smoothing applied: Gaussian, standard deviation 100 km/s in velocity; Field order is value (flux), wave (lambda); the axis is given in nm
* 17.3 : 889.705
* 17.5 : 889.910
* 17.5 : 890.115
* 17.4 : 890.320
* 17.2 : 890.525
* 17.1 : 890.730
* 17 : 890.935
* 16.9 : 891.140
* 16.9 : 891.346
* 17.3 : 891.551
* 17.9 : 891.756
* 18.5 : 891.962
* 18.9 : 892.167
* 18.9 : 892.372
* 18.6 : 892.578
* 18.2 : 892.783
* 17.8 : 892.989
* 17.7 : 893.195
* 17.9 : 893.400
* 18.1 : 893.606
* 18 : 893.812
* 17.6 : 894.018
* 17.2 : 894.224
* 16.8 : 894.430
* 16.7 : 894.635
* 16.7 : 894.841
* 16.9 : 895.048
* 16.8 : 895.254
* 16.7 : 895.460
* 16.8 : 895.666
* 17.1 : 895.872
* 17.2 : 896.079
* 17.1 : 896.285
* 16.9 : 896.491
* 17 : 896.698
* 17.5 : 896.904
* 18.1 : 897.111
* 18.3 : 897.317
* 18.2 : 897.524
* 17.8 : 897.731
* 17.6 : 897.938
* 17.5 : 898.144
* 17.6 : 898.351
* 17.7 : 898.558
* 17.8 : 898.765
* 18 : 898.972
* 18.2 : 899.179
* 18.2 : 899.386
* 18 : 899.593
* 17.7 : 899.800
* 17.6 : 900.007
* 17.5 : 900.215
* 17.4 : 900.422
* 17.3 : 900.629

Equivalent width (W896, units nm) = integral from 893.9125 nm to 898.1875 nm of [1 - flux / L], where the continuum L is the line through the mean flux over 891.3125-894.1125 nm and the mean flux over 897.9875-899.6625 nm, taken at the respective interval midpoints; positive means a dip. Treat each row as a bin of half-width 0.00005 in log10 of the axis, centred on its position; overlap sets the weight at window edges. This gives 0.16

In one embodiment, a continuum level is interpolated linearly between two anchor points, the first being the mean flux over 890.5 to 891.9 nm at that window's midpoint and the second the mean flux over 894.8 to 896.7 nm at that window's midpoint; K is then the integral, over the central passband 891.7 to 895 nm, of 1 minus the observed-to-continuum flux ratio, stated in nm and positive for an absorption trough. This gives -0.14 nm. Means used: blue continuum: 17.2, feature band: 17.8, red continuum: 16.9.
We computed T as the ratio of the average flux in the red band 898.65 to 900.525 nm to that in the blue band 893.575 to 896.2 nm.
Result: 1.0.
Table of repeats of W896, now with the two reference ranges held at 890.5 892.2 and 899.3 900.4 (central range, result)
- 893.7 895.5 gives 0.05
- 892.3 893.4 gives -0.04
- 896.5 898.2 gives 0.00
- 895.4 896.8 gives 0.05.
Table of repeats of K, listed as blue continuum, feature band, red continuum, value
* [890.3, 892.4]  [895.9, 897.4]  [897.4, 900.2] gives 0.03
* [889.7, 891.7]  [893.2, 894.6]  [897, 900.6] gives -0.01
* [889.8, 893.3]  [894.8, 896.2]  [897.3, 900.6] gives 0.07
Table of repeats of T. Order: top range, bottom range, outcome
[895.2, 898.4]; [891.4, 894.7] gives 0.97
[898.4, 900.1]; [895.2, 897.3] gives 1.04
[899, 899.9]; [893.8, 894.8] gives 1.05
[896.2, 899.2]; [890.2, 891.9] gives 1.03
